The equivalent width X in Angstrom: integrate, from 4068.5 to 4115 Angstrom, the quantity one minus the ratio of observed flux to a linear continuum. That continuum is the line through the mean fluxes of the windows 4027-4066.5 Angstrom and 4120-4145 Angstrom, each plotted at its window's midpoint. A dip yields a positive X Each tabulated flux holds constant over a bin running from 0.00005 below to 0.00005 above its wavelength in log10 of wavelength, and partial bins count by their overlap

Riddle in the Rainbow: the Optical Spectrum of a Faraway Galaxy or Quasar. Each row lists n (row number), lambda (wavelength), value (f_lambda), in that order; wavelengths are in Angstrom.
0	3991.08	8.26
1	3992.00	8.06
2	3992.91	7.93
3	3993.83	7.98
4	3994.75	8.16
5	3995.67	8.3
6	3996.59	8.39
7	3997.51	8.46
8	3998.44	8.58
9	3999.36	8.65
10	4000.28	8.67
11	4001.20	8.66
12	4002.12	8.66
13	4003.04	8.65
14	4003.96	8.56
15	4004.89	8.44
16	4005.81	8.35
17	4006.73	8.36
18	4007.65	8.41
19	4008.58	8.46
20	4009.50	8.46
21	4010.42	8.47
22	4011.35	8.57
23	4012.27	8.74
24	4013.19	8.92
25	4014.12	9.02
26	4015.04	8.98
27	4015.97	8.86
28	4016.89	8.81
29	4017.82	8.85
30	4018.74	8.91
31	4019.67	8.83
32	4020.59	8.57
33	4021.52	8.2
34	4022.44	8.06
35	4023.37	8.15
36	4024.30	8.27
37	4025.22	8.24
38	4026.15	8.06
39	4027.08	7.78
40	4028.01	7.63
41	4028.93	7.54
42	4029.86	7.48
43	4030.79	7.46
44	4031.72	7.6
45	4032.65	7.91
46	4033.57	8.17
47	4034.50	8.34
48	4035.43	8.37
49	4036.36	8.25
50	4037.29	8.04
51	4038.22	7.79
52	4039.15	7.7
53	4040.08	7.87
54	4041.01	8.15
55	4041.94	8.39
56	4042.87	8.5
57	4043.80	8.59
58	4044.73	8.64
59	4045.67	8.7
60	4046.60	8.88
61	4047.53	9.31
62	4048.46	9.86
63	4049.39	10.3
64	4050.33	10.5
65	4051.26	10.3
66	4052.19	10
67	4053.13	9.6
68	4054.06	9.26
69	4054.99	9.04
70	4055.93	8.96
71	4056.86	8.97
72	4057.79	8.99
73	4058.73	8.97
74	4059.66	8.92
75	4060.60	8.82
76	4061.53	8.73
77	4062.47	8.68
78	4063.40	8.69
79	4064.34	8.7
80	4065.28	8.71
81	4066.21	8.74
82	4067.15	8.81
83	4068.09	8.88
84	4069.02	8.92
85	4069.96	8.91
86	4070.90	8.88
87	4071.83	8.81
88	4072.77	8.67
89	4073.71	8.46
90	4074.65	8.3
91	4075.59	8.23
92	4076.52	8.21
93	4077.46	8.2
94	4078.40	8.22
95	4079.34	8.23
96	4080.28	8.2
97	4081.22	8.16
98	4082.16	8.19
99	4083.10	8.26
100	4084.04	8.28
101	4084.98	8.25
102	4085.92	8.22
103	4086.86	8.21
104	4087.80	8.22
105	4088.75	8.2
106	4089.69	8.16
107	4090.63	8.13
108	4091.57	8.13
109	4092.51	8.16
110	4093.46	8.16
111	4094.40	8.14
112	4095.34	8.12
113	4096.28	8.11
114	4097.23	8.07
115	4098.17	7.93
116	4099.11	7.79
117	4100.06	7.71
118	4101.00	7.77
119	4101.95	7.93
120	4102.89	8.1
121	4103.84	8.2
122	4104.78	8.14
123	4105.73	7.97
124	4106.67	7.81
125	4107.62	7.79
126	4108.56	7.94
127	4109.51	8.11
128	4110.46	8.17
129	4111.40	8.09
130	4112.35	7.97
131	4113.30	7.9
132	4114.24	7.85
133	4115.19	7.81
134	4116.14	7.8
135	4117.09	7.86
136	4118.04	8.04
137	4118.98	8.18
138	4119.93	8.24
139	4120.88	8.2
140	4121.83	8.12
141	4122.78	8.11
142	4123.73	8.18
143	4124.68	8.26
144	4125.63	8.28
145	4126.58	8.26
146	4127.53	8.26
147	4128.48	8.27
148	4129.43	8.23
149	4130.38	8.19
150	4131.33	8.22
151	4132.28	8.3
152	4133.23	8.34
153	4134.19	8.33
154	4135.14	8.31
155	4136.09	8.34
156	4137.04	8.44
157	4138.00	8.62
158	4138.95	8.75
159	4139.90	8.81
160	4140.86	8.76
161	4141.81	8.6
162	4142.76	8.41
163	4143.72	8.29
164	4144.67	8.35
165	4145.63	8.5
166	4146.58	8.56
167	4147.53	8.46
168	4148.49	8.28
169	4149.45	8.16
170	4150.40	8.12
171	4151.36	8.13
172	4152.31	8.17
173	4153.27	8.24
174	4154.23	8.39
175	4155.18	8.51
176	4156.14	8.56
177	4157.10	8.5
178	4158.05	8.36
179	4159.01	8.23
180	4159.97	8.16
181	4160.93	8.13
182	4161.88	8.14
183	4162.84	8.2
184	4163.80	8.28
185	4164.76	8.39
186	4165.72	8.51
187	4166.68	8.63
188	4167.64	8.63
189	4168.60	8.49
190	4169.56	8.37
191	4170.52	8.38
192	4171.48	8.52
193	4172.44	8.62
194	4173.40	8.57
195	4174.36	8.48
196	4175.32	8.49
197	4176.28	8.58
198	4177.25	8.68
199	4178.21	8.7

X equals 1.8 Angstrom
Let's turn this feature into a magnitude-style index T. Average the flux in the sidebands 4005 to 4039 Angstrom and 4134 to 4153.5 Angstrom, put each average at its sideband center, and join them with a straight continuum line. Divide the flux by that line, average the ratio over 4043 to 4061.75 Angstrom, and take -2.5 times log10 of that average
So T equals -0.115 mag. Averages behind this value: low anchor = 8.3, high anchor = 8.42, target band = 9.26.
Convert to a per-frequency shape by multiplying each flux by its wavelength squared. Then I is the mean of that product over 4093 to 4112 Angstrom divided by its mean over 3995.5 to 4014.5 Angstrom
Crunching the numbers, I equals 0.98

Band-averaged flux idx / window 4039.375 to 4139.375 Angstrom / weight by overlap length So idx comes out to 8.43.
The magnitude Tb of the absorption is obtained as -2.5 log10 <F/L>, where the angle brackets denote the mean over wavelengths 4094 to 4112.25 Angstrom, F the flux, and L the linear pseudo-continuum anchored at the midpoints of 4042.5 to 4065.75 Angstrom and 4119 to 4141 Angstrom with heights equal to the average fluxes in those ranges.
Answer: 0.08 mag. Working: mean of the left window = 9.15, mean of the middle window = 7.99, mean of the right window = 8.33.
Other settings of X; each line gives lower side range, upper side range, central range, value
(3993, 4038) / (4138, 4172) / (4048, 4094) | -1.9 Angstrom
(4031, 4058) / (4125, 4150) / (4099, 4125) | 1.5 Angstrom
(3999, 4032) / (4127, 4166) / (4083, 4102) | 0.6 Angstrom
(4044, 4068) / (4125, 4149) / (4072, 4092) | 1.5 Angstrom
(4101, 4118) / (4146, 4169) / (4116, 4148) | -0.7 Angstrom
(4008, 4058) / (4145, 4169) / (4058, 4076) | -0.4 Angstrom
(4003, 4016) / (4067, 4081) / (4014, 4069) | -0.5 Angstrom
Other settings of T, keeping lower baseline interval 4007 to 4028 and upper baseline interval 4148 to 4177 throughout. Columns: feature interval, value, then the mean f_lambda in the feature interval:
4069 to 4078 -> -0.01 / 8.54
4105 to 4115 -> 0.06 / 7.96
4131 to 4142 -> -0.01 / 8.48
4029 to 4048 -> 0.04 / 8.19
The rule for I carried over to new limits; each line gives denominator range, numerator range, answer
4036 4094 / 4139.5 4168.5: 1.01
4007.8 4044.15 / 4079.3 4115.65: 1.01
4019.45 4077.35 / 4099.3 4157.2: 0.99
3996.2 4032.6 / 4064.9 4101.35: 1.02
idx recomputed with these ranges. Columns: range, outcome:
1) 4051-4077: 8.89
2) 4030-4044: 8.05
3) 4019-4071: 8.62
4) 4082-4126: 8.07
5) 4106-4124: 8.01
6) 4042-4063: 9.19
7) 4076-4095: 8.2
